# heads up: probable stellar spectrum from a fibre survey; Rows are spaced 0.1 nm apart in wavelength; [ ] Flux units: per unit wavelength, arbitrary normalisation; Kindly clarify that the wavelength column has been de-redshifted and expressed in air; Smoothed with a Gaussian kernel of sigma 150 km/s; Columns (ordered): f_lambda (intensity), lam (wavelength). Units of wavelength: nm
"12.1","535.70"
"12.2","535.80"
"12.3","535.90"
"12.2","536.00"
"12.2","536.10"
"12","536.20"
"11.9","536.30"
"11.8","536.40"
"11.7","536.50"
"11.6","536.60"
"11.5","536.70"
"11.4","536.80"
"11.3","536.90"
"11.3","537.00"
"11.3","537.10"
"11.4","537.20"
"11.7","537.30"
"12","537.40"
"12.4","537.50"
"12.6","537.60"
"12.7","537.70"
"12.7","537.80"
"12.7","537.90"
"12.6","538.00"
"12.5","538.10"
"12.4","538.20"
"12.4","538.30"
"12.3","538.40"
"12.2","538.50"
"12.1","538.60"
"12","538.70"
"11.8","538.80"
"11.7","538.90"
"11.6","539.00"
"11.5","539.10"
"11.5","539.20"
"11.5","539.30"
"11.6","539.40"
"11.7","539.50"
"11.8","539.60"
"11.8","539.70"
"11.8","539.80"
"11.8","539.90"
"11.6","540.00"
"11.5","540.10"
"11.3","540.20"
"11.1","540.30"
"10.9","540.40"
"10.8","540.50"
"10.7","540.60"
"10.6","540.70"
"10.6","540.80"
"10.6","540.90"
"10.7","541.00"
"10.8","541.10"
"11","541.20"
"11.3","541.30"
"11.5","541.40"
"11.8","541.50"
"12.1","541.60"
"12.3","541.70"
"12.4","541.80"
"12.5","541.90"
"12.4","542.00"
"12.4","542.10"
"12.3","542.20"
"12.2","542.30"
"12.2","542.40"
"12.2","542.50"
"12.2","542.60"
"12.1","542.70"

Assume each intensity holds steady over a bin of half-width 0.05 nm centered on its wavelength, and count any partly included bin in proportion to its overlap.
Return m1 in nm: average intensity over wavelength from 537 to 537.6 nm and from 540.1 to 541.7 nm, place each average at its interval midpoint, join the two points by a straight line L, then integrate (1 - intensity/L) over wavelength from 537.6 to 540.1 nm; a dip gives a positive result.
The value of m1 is -0.112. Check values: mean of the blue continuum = 11.8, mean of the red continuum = 11.1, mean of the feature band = 12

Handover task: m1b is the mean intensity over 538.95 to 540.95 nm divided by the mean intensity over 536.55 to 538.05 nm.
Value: 0.95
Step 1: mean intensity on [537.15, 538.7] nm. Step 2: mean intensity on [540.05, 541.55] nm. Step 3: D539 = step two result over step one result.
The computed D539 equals 0.90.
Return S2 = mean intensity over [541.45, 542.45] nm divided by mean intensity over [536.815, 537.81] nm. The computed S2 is 1.03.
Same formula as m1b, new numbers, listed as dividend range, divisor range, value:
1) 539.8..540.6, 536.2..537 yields 0.97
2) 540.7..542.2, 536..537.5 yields 0.99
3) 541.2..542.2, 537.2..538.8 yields 0.98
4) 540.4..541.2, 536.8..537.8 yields 0.90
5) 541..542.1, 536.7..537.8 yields 1.00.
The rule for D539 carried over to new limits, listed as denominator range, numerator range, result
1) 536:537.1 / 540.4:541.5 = 0.93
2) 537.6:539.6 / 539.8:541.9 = 0.94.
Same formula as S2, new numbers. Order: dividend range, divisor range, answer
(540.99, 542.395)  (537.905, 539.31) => 0.99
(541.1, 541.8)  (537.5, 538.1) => 0.92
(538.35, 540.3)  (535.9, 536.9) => 0.99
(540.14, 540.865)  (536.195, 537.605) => 0.93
